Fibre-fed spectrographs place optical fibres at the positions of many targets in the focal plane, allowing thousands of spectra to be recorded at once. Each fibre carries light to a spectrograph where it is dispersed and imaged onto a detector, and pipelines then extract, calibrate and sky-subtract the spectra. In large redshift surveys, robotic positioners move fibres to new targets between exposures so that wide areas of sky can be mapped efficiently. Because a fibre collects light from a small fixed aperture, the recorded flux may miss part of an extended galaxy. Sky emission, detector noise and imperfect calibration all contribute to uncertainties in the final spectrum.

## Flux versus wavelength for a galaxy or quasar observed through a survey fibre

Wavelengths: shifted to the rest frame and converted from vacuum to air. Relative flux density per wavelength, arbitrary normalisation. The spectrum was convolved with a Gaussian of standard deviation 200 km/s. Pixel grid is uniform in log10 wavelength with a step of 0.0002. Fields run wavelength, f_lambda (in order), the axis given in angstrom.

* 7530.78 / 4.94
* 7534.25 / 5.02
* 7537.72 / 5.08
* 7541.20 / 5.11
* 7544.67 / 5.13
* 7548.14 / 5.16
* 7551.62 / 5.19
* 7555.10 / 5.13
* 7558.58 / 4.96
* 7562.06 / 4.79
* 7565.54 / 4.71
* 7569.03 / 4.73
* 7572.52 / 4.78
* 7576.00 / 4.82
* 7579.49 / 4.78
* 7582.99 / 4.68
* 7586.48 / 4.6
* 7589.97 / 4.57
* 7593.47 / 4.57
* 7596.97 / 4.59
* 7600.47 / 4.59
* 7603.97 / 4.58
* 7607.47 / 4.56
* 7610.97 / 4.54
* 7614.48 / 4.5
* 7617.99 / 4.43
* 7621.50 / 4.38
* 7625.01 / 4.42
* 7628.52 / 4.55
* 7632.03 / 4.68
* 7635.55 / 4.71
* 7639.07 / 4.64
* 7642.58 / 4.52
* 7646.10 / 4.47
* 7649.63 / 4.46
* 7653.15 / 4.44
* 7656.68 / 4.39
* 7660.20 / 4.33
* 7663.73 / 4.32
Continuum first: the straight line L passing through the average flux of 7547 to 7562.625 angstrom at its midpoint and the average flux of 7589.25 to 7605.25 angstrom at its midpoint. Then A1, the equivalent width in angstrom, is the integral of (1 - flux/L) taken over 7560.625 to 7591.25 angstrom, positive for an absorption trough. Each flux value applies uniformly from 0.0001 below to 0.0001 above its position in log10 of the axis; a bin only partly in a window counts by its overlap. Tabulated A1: 0.6 angstrom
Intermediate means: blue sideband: 5.06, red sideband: 4.58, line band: 4.72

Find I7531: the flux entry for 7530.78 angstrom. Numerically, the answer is 4.94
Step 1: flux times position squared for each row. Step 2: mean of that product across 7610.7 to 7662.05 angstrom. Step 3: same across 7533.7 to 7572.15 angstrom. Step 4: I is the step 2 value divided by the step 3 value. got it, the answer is 0.9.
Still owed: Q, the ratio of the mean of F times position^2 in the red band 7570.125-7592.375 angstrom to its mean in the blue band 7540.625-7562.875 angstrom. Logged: 0.93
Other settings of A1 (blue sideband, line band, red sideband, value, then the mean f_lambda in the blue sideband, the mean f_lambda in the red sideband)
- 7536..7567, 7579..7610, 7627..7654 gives 1.29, 5.03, 4.56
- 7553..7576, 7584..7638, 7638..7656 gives 1.11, 4.85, 4.49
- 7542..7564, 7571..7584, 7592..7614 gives 0.13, 5.06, 4.57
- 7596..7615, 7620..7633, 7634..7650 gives 0.19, 4.56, 4.57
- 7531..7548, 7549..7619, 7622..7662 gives 1.72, 5.08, 4.51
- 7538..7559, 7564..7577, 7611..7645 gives 0.52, 5.12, 4.54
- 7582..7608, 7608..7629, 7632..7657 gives 0.44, 4.59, 4.54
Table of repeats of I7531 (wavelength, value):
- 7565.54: 4.71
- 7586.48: 4.6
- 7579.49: 4.78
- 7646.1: 4.47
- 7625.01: 4.42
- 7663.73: 4.32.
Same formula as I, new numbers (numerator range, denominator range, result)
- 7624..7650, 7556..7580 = 0.97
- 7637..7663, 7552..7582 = 0.94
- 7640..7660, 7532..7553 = 0.90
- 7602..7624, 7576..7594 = 0.97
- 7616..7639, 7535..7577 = 0.93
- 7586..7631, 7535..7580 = 0.93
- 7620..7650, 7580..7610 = 1.00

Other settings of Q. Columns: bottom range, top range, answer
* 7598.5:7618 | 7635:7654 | 1.01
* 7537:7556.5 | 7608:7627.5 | 0.89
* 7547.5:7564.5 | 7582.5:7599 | 0.92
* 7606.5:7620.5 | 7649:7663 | 0.99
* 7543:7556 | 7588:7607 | 0.90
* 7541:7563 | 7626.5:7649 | 0.92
